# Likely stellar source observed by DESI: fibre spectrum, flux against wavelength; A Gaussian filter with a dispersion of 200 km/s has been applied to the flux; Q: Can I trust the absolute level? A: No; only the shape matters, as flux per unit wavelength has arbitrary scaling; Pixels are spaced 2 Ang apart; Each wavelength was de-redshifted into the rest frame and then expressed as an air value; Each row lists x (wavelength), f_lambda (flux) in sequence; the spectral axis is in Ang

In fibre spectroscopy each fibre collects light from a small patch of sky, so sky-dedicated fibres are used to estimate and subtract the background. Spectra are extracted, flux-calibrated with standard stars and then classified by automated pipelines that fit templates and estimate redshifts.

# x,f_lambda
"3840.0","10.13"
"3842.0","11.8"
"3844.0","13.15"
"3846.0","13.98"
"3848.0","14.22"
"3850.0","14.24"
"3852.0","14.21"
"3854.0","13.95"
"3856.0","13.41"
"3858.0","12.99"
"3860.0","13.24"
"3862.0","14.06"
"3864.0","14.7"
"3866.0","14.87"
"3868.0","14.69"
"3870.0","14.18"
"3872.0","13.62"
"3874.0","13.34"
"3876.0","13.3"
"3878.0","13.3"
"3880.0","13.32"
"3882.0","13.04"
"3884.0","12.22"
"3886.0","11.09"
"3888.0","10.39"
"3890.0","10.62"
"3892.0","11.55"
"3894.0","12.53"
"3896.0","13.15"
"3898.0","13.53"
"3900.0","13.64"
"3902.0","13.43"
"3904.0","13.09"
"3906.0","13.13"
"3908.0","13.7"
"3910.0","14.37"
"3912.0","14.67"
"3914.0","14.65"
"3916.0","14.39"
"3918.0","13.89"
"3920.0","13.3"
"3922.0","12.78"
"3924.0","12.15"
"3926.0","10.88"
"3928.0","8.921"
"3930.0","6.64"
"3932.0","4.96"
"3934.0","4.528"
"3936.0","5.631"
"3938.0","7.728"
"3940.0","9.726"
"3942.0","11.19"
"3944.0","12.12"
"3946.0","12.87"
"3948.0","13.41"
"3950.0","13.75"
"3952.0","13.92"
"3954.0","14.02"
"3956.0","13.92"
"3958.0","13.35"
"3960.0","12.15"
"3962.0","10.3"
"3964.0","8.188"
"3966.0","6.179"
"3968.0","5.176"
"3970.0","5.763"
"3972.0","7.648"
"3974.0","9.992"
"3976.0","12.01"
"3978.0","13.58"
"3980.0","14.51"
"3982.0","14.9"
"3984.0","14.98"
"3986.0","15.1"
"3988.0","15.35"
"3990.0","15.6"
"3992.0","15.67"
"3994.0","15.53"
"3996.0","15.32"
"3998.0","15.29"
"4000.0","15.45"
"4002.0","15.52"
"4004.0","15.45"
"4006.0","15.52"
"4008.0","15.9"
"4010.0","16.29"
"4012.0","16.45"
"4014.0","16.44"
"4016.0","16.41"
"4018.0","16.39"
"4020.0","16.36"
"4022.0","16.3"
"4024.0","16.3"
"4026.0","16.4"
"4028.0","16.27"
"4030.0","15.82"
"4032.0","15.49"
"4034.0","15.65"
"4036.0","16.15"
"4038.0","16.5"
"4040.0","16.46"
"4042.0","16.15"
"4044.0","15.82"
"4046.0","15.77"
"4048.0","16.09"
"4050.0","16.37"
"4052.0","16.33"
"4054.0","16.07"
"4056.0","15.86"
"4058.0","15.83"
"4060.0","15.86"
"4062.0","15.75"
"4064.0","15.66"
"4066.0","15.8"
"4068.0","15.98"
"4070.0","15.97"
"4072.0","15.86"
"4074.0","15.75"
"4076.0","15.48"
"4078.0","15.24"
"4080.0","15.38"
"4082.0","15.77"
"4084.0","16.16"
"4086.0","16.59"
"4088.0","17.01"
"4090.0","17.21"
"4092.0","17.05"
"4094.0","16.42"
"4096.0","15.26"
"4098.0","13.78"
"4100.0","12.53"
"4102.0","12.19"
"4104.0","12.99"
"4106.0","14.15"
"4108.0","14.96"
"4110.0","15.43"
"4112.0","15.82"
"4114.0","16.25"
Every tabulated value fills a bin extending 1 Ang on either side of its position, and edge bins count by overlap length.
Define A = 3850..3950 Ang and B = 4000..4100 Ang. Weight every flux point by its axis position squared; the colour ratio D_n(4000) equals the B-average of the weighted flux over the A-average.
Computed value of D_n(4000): 1.40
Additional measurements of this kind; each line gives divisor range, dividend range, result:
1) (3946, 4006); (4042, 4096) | 1.30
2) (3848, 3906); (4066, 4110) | 1.29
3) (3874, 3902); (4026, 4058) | 1.39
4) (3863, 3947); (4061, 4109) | 1.40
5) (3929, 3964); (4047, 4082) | 1.59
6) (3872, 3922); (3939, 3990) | 0.94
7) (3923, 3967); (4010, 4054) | 1.64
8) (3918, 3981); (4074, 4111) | 1.57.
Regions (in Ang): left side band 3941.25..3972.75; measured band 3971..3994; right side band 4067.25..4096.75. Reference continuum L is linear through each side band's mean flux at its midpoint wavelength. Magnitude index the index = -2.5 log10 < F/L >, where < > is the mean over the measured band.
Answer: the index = -0.14 mag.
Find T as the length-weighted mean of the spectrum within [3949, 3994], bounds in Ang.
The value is 12.2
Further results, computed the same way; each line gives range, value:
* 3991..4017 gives 15.8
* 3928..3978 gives 9.86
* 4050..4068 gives 15.9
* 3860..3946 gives 12.1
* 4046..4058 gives 16.1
